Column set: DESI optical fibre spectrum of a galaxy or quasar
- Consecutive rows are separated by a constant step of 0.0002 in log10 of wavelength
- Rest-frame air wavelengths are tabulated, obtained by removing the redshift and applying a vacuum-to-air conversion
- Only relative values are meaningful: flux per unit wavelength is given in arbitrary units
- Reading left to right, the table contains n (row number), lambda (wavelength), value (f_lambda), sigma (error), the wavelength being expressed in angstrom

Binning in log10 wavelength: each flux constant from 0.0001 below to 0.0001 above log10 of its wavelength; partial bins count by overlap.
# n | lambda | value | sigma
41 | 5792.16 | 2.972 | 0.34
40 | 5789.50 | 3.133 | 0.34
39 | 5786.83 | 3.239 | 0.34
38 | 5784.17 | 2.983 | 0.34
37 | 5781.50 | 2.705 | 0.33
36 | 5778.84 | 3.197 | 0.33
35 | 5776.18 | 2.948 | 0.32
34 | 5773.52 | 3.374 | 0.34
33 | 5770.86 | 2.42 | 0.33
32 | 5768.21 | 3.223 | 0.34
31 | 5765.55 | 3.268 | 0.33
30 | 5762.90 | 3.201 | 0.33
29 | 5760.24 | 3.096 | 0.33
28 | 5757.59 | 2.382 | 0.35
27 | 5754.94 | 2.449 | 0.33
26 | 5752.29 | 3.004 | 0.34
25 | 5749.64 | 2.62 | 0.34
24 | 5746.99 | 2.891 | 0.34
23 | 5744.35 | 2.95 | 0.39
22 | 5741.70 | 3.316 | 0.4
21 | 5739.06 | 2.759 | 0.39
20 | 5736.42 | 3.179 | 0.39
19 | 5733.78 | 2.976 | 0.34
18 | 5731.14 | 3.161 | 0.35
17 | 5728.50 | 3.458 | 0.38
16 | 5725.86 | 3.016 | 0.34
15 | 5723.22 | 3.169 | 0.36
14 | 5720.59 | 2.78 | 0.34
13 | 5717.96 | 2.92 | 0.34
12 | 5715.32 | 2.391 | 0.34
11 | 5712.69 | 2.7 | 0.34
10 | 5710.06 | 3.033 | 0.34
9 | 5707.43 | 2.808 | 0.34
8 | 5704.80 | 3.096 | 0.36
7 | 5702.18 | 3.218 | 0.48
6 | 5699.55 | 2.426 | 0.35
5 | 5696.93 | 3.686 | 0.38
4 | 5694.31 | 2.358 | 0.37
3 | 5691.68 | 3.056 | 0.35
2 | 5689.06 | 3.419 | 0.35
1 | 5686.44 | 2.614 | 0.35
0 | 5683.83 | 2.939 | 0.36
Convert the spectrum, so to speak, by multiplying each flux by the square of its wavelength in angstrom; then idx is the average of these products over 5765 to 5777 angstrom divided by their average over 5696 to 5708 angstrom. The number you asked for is 1.0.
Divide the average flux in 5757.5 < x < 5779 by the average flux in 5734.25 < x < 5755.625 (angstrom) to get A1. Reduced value 1.04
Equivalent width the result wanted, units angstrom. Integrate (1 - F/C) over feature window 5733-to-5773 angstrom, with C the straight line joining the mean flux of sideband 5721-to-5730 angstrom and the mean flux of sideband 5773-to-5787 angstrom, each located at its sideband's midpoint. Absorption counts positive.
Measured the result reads 2.3 angstrom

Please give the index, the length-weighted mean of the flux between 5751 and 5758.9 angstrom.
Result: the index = 2.61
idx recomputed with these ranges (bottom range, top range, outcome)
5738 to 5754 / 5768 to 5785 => 1.03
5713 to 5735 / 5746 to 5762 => 0.93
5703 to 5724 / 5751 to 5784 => 1.05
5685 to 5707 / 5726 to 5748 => 1.05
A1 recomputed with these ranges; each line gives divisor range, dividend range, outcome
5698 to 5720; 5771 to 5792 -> 1.07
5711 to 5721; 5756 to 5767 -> 1.10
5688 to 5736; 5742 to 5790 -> 0.99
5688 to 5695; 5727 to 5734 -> 1.08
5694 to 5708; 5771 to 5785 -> 1.00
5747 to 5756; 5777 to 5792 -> 1.12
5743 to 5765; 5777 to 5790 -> 1.07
